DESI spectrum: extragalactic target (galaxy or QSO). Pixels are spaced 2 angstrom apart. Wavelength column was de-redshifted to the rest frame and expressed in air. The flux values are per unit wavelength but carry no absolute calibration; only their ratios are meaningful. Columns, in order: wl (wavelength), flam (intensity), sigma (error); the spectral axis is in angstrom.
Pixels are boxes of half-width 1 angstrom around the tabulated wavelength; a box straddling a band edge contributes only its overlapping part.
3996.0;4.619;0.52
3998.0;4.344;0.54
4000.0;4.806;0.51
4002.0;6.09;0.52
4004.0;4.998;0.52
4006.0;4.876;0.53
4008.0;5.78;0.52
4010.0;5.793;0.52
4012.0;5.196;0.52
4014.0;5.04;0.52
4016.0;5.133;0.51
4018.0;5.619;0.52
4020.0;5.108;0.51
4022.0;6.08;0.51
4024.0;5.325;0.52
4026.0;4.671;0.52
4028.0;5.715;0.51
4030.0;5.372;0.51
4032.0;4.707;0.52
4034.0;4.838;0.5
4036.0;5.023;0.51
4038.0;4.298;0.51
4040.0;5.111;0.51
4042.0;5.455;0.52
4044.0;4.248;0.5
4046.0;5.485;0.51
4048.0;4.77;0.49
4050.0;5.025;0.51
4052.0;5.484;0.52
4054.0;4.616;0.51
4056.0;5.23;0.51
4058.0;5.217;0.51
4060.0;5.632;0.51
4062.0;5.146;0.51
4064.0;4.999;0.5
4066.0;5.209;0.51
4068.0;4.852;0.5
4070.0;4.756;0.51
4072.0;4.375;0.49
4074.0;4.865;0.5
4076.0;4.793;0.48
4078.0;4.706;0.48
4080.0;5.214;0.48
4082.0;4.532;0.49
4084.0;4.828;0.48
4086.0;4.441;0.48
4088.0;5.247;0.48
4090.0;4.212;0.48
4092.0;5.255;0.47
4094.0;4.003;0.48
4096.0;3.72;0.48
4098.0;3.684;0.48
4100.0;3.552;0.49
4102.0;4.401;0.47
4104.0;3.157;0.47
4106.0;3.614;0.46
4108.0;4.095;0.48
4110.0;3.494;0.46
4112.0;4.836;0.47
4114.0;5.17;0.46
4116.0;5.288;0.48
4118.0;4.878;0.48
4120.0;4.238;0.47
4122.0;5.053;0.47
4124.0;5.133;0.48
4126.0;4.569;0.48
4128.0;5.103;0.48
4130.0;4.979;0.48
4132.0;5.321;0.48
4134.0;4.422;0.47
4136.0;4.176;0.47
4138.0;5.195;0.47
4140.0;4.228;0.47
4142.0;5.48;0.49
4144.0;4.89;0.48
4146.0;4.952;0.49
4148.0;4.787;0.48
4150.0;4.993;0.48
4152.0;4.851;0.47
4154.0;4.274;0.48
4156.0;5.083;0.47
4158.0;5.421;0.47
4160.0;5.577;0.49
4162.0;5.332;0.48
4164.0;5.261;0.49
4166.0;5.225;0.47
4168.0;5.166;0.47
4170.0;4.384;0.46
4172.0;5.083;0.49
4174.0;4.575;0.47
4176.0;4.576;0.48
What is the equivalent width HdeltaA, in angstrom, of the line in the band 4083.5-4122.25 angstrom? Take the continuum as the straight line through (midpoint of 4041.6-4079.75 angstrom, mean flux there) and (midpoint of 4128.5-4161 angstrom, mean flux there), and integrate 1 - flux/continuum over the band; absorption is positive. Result 4.8 angstrom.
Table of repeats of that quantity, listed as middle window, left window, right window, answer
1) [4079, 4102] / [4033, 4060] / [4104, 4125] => 1.3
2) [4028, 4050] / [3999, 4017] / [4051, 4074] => 0.8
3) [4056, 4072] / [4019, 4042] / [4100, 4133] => -0.6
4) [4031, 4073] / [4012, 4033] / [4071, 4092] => 0.3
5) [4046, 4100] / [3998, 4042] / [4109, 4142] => 2.2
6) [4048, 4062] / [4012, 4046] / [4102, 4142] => -0.5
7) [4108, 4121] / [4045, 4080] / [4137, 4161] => 1.0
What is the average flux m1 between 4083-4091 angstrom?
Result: 4.68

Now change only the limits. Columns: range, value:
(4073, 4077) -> 4.83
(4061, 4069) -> 5.05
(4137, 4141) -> 4.71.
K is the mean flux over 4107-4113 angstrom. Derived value 4.14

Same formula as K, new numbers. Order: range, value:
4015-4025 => 5.45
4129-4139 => 4.82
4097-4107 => 3.68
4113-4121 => 4.89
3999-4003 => 5.45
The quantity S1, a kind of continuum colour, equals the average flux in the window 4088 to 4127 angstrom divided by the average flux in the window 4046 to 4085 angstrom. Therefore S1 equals 0.9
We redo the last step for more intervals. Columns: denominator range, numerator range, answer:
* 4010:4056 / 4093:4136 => 0.86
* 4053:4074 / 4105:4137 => 0.93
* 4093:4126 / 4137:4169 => 1.18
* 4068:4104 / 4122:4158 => 1.09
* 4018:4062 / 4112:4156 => 0.95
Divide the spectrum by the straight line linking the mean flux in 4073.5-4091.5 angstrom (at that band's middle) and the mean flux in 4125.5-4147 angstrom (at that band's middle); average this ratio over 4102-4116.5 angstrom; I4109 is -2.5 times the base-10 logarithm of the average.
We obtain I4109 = 0.14 mag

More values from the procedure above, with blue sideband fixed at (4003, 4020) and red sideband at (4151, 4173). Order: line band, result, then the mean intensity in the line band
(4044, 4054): 0.041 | 5.04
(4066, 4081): 0.081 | 4.82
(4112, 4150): 0.049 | 4.88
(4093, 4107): 0.351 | 3.73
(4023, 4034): 0.029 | 5.13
